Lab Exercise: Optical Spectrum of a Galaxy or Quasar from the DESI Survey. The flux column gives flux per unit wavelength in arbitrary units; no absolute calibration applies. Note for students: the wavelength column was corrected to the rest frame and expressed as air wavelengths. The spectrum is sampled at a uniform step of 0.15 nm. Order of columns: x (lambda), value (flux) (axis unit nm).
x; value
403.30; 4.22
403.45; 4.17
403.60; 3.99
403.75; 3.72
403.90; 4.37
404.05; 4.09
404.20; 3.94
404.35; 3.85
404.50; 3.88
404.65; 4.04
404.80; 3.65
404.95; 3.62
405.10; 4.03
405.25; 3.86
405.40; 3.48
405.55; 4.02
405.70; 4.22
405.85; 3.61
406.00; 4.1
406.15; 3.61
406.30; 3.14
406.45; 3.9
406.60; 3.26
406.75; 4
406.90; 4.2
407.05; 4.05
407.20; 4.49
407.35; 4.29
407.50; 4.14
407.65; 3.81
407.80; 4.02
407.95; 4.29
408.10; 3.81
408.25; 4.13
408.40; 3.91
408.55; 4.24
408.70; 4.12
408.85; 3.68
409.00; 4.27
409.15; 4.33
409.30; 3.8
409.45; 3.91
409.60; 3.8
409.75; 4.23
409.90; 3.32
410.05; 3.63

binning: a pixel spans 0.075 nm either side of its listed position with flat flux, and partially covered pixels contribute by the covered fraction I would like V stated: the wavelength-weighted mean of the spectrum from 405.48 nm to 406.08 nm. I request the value 3.98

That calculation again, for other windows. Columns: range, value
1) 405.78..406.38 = 3.62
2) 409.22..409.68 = 3.85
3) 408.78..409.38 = 4.02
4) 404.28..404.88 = 3.85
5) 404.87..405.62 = 3.8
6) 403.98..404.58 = 3.94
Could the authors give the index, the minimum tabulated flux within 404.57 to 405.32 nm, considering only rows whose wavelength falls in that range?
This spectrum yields 3.62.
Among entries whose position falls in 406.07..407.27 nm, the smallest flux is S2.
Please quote 3.14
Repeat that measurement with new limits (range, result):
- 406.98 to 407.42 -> 4.05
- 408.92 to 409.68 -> 3.8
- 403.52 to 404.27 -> 3.72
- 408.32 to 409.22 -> 3.68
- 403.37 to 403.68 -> 3.99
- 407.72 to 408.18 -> 3.81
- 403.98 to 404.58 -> 3.85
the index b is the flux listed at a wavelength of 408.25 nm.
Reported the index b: 4.13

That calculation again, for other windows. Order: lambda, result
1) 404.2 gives 3.94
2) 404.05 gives 4.09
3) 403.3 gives 4.22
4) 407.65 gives 3.81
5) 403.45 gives 4.17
